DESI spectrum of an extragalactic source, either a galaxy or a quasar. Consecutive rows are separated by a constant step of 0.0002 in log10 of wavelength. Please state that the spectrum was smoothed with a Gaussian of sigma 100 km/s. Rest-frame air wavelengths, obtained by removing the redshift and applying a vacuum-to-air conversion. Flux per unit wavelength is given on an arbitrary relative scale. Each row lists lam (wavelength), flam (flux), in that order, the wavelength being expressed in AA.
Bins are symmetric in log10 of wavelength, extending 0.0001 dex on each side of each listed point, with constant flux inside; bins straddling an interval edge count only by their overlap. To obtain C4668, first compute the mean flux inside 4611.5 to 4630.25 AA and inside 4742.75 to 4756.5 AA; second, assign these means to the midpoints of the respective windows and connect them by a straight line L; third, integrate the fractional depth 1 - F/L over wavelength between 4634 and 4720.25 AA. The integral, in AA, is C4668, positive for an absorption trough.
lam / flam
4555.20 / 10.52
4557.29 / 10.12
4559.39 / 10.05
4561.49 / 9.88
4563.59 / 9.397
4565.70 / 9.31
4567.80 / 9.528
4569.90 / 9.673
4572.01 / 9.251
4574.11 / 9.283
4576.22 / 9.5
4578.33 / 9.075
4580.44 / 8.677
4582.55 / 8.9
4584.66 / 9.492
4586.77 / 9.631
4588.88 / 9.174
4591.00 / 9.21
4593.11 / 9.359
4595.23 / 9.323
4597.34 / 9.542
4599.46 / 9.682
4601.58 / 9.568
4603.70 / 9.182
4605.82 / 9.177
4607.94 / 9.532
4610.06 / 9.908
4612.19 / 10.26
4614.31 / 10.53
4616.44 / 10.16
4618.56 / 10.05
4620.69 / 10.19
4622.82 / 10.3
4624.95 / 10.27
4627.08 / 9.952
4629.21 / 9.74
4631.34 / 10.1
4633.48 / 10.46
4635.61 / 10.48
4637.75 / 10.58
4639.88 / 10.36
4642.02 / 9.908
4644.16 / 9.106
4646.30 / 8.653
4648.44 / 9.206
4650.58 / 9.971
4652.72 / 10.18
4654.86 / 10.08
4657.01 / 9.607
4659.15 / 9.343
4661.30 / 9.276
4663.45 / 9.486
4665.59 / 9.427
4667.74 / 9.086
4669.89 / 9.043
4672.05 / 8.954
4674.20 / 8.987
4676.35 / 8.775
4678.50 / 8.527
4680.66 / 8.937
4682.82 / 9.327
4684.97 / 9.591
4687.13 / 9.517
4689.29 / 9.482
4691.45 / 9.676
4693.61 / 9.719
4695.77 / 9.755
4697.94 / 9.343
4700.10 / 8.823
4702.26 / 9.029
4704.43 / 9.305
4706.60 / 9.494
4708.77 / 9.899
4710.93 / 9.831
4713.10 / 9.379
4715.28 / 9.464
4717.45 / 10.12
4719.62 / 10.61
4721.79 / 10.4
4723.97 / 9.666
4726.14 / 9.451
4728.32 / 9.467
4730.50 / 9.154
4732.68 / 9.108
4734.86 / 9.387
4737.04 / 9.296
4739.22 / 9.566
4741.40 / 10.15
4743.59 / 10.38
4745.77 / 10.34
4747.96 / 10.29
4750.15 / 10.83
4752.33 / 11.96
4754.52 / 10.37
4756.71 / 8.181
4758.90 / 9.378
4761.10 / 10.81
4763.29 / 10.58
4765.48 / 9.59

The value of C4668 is 6.8 AA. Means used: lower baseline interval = 10.2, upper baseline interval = 10.5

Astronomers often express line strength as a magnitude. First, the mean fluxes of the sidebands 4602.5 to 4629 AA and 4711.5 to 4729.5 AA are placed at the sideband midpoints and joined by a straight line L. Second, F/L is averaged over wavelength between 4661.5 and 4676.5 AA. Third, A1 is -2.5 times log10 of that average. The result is 0.08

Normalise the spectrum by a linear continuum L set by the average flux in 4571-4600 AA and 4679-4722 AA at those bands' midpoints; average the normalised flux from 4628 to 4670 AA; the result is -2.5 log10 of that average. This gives -0.03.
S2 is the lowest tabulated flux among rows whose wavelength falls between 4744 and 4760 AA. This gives 8.181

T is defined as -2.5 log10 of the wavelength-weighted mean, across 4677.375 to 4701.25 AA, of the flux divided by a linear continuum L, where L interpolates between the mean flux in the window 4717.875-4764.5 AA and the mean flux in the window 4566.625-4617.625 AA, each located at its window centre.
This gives 0.05 mag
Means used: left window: 9.49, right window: 9.97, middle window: 9.34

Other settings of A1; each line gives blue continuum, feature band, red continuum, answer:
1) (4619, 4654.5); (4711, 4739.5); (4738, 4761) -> 0.05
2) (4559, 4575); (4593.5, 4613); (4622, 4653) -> 0.02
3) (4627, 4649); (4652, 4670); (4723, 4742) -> 0.03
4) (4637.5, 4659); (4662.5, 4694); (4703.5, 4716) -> 0.05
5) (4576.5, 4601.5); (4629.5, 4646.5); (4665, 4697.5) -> -0.08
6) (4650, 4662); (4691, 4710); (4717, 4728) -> 0.05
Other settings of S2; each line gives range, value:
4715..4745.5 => 9.108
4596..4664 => 8.653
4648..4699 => 8.527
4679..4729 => 8.823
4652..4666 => 9.276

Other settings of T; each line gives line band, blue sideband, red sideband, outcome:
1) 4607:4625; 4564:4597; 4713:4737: -0.08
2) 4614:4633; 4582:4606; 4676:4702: -0.09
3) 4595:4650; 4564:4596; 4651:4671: -0.05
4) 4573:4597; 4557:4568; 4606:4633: 0.07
